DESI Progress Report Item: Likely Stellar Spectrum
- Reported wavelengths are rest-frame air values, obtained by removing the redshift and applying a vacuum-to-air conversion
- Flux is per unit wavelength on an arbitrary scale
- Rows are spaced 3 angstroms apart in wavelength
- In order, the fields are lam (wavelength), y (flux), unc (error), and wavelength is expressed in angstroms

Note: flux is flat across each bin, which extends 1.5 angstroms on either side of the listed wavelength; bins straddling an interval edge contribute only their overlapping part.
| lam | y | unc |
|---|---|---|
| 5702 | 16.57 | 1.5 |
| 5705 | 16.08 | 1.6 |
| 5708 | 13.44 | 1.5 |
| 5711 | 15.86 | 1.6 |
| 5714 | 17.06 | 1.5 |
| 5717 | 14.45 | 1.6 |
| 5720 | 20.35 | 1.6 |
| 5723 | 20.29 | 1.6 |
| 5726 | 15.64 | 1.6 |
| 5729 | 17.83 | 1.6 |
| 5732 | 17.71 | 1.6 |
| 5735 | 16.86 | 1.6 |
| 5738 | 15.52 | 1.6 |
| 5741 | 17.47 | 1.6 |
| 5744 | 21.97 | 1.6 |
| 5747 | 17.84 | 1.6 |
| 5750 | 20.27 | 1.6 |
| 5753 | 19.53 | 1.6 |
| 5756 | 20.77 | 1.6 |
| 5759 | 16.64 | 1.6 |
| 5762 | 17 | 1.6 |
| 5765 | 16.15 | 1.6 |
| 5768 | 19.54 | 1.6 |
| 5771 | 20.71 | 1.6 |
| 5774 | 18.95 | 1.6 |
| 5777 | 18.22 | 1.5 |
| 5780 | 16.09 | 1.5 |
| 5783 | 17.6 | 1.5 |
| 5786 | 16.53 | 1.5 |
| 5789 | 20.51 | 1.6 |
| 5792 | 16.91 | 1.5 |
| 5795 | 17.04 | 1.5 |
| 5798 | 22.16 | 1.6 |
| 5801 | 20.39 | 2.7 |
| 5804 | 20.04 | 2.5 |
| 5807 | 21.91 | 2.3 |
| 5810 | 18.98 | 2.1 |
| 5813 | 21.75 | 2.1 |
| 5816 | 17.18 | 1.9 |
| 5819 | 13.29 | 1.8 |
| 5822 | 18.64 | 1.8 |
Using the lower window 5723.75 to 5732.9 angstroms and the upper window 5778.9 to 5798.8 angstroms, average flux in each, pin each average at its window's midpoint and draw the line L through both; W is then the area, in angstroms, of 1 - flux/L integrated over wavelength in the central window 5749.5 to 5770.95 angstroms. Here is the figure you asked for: -1.2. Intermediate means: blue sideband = 17.3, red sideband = 18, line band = 18.6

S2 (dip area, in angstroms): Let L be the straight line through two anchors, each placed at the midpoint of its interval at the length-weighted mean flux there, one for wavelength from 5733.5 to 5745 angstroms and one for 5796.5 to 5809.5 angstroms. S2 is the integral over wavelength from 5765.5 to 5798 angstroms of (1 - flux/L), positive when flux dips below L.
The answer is 2.5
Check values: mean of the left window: 17.8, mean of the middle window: 18.3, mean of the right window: 21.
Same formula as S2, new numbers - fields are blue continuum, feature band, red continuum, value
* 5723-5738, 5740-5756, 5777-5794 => -2.1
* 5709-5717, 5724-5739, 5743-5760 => 0.6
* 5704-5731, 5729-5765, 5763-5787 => -1.7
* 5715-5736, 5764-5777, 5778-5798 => -0.8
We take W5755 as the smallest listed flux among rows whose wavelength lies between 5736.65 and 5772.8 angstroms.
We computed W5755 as 15.52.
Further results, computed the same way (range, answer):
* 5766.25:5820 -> 13.29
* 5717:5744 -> 14.45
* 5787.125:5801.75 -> 16.91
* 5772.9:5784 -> 16.09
